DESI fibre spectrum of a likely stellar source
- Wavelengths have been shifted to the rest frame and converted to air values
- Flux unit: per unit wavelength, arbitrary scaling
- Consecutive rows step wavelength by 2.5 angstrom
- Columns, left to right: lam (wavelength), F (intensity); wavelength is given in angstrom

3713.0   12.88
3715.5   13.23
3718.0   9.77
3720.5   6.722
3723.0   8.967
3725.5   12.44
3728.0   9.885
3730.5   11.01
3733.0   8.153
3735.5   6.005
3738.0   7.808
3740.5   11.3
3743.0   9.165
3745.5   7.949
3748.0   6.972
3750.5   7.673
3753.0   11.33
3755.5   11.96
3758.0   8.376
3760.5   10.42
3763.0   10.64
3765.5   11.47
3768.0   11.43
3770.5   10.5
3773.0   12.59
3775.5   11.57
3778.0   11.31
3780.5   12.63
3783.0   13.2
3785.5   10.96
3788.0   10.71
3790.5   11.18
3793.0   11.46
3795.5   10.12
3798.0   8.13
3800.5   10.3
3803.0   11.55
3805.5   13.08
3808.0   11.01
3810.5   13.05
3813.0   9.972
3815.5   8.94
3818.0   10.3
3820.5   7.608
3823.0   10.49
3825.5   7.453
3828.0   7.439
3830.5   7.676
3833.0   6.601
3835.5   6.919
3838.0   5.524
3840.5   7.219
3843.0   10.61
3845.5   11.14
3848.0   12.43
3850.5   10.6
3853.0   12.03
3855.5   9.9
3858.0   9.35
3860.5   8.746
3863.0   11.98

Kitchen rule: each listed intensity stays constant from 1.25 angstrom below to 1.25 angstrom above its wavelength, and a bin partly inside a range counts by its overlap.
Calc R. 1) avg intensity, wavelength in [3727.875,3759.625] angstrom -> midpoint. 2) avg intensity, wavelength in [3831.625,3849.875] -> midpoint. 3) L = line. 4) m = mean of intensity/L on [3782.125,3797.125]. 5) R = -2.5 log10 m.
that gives -0.25 mag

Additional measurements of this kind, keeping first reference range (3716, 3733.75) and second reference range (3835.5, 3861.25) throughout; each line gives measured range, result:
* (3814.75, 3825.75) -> 0.07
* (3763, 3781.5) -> -0.19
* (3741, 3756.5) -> 0.06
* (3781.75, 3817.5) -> -0.13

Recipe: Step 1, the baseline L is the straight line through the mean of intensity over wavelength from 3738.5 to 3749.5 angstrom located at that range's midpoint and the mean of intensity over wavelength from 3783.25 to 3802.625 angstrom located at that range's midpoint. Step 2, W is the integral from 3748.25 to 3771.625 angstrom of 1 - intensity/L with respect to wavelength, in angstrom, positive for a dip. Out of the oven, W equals -2.3 angstrom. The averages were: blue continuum 8.75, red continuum 10.6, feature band 10.3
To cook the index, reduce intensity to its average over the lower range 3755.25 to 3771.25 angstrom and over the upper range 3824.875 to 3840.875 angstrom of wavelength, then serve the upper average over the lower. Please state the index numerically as 0.65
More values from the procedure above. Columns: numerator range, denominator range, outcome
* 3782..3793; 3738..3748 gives 1.28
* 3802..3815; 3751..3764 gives 1.12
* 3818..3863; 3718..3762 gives 0.98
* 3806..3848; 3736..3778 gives 0.90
